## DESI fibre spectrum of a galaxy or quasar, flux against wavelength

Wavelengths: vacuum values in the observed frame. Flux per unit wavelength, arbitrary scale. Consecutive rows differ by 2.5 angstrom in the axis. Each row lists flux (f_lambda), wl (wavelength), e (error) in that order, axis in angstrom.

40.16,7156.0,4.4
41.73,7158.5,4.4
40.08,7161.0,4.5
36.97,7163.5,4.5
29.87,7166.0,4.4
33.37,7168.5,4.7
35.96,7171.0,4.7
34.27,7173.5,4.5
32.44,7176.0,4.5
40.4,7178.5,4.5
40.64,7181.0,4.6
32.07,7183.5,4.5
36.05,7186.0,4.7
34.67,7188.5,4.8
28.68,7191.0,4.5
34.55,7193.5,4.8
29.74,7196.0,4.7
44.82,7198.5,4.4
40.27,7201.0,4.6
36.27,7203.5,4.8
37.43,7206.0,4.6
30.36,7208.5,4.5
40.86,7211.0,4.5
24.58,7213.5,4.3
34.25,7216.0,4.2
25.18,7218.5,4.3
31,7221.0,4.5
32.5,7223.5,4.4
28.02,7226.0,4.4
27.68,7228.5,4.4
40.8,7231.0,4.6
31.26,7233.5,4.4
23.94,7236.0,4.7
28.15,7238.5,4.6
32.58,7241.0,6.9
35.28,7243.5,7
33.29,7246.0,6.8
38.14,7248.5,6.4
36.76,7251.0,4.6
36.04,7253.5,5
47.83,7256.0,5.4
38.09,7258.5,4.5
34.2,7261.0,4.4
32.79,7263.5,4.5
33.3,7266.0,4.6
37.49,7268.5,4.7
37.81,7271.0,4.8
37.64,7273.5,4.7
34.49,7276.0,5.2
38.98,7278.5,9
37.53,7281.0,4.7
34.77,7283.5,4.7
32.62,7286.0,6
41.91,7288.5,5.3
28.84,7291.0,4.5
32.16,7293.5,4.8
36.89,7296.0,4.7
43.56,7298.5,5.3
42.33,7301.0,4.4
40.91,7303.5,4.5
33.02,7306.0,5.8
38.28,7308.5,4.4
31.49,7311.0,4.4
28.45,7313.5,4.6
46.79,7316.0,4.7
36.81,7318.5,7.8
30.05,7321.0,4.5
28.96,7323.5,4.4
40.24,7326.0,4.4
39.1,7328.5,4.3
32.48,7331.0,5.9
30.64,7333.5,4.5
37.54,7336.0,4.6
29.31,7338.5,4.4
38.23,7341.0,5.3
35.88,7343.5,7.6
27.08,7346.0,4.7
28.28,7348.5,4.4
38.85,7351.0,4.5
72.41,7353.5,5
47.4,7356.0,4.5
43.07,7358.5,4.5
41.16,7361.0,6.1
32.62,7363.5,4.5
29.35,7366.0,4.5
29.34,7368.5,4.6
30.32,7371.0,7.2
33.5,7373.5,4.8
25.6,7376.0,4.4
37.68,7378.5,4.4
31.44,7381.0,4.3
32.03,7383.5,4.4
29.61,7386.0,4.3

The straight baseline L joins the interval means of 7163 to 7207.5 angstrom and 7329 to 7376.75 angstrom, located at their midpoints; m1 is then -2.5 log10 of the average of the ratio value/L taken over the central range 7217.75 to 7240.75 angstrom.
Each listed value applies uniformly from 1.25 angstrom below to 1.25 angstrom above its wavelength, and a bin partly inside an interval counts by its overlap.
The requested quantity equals 0.18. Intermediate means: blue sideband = 35.4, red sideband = 36.1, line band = 30.1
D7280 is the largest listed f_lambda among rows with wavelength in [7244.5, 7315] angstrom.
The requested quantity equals 47.83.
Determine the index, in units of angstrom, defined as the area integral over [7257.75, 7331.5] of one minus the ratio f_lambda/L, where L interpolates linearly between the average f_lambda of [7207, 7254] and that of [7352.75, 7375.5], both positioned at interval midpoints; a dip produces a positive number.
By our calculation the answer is -1.8 angstrom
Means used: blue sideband 32.1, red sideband 38.7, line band 36.1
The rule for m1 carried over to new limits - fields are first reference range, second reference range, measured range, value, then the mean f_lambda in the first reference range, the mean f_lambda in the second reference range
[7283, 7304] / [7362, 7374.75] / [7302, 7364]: -0.104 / 37.1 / 31.2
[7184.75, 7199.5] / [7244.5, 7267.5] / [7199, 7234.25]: 0.070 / 34.6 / 36.7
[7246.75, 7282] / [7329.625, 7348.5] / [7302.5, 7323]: -0.034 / 37.2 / 32.7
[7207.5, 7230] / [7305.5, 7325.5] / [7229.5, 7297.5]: -0.093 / 30.6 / 34.5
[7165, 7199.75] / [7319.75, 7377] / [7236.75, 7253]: 0.044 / 34.9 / 35.8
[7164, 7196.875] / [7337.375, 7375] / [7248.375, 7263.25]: -0.081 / 34.2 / 37.1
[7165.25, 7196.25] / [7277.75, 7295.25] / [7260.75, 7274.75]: -0.018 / 34.3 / 35.2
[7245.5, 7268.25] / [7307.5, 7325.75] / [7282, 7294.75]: 0.049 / 36.9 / 34.7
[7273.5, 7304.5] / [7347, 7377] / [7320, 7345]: 0.098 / 37.1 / 37.7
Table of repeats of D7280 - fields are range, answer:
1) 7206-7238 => 40.86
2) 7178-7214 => 44.82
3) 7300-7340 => 46.79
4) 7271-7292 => 41.91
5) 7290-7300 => 43.56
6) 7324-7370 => 72.41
